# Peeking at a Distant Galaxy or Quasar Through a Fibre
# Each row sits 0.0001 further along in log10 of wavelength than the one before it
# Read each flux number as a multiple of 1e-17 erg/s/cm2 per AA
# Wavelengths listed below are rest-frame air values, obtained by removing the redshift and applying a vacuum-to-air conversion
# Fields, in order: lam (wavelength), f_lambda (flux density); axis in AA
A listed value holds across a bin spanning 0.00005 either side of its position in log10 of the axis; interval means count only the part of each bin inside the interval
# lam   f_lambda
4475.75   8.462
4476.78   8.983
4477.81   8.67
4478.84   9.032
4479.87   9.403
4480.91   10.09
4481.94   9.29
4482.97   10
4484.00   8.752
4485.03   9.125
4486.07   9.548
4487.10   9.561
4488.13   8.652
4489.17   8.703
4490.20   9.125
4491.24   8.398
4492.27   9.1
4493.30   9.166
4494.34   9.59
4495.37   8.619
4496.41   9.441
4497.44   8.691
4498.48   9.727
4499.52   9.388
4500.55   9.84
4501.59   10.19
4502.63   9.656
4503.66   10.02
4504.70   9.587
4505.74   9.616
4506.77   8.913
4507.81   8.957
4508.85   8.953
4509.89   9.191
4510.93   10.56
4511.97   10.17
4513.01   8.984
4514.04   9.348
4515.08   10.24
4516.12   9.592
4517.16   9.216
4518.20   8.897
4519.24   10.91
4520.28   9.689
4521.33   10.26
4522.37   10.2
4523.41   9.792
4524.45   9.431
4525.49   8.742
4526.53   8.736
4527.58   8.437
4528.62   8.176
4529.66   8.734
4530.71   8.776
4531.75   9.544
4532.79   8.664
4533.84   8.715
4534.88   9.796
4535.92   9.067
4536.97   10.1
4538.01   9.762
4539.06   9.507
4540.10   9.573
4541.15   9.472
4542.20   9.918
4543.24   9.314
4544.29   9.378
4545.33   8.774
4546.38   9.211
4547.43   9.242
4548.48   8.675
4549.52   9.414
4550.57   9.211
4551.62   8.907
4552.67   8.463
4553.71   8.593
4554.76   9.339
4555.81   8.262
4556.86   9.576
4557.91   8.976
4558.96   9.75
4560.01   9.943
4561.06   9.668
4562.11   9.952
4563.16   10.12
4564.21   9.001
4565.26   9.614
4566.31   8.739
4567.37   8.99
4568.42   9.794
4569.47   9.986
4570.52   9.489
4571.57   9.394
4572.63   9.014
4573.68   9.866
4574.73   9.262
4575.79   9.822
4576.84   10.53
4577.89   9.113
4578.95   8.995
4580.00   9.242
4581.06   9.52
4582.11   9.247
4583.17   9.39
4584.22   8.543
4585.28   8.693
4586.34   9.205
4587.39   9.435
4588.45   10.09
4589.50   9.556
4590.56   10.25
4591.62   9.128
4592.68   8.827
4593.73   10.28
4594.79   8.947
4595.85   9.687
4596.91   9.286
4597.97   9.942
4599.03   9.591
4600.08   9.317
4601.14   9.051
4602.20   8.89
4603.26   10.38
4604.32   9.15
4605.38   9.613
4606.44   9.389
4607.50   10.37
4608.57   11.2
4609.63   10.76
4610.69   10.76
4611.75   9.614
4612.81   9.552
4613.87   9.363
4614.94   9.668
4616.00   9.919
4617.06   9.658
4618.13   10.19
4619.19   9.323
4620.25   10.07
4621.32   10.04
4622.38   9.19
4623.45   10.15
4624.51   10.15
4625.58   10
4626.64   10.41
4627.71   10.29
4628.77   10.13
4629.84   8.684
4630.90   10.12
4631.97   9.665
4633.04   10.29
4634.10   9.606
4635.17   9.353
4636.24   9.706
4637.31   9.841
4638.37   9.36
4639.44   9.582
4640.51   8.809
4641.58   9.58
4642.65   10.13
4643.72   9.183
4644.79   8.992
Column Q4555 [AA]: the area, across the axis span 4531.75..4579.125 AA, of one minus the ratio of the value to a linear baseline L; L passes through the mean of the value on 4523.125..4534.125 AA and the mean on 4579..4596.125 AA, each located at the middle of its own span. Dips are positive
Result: -1.39 AA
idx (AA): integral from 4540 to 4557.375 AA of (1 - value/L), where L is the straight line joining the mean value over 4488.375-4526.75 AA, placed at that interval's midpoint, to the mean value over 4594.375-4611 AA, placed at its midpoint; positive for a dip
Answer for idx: 0.83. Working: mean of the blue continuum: 9.45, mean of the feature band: 9.12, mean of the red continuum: 9.76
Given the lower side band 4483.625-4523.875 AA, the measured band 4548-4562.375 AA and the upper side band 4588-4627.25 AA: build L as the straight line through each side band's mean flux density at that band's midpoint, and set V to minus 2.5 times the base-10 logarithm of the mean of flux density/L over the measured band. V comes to 0.05 mag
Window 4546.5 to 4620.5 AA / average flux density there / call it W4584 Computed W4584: 9.49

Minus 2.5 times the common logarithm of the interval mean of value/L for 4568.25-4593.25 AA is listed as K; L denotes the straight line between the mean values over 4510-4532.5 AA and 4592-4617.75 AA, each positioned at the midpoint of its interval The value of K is 0.023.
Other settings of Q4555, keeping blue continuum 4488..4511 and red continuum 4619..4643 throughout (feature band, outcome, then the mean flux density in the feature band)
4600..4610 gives -0.15 AA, 9.81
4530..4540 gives 0.10 AA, 9.33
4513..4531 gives 0.02 AA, 9.36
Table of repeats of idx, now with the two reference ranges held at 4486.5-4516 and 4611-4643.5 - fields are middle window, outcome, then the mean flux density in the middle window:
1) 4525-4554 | 1.2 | 9.11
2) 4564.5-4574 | 0.2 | 9.41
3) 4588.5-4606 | 0.3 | 9.51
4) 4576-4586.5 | 0.4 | 9.26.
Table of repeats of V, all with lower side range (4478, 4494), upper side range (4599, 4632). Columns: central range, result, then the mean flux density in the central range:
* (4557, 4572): 0.006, 9.53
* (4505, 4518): -0.018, 9.47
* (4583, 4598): 0.036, 9.4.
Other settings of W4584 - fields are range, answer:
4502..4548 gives 9.41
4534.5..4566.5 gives 9.34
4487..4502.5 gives 9.21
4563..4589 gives 9.39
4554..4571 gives 9.44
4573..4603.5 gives 9.44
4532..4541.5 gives 9.41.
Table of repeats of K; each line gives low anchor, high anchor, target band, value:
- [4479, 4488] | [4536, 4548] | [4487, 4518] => 0.01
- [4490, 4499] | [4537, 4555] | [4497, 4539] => -0.03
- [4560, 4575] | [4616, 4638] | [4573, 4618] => 0.01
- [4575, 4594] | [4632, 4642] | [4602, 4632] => -0.04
